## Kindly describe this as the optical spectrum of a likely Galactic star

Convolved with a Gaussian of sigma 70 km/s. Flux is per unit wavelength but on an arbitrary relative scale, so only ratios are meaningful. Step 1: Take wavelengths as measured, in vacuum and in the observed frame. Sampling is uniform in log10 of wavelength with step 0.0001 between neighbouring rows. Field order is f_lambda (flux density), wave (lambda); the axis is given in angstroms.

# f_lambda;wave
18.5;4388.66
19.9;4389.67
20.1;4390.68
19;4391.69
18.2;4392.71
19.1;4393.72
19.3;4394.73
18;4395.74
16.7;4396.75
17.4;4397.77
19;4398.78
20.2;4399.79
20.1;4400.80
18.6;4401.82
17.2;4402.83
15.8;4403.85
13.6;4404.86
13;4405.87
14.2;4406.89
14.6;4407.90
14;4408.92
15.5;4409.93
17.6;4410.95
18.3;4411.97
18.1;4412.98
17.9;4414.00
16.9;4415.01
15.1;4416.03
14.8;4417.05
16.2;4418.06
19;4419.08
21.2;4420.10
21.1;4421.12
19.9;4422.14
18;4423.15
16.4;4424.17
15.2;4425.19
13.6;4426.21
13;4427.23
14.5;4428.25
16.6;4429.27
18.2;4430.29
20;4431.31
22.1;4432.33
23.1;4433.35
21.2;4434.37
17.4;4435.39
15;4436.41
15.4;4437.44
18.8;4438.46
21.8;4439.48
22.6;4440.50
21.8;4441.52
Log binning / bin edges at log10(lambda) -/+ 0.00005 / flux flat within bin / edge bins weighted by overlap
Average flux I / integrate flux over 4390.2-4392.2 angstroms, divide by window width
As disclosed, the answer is 19.5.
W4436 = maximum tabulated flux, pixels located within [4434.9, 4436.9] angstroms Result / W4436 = 17.4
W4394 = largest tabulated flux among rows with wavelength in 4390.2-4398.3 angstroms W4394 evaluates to 20.1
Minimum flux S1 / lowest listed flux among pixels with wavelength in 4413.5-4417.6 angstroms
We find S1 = 14.8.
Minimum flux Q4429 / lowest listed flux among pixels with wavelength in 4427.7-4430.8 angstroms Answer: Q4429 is 14.5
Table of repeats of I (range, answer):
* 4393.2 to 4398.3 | 18.1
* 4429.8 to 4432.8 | 20.1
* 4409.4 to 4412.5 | 17.1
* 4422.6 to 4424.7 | 17.3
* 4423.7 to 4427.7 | 14.5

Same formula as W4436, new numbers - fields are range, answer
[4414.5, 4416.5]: 16.9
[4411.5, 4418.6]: 18.3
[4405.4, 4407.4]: 14.2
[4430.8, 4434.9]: 23.1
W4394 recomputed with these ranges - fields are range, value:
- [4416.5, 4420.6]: 21.2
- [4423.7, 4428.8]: 16.4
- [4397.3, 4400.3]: 20.2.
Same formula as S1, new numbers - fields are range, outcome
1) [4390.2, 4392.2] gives 19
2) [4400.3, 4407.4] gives 13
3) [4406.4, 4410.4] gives 14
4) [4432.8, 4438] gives 15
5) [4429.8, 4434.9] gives 18.2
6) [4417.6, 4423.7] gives 16.2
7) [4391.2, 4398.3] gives 16.7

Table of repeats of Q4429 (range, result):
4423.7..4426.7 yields 13.6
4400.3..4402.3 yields 18.6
